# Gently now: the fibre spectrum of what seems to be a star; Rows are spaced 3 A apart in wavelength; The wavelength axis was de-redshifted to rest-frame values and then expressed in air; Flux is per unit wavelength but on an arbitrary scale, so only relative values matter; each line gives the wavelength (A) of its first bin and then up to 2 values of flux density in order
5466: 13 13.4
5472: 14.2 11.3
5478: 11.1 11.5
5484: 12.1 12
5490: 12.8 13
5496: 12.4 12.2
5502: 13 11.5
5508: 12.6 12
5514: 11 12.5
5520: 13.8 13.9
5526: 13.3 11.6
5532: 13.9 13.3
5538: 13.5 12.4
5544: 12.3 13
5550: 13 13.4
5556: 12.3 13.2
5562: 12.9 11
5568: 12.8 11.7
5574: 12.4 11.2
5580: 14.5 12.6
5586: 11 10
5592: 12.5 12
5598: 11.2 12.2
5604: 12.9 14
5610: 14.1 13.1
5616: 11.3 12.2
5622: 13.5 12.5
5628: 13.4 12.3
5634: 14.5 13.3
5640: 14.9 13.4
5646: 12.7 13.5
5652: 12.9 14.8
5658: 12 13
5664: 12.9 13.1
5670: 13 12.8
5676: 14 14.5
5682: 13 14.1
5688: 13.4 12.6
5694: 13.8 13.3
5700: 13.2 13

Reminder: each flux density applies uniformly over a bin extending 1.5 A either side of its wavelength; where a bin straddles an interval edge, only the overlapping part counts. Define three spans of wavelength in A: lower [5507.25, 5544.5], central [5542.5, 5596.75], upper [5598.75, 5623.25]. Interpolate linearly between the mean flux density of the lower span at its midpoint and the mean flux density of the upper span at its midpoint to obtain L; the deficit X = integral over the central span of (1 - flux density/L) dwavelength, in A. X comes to 2.15 A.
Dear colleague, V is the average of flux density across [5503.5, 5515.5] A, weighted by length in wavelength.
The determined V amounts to 11.8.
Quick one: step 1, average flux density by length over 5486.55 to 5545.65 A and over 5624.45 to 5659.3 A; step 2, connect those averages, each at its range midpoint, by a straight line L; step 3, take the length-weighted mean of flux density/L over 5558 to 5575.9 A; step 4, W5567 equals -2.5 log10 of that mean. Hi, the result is 0.06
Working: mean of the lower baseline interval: 12.7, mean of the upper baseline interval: 13.4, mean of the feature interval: 12.3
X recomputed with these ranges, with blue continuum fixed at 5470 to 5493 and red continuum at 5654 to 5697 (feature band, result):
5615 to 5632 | 0.6 A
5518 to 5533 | -0.9 A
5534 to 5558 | -0.6 A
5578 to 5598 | 1.3 A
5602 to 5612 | -0.5 A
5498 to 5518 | 0.4 A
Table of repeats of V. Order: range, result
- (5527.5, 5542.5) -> 12.9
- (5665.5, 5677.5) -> 13.2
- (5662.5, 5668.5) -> 13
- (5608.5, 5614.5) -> 13.6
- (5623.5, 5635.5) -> 13.2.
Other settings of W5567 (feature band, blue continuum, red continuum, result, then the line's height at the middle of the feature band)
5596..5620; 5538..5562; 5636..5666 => 0.04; 13.1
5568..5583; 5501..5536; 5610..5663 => 0.04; 12.9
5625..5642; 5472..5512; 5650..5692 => -0.04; 13.1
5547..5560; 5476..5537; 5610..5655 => -0.02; 12.7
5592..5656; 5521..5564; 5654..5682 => 0.01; 13.2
